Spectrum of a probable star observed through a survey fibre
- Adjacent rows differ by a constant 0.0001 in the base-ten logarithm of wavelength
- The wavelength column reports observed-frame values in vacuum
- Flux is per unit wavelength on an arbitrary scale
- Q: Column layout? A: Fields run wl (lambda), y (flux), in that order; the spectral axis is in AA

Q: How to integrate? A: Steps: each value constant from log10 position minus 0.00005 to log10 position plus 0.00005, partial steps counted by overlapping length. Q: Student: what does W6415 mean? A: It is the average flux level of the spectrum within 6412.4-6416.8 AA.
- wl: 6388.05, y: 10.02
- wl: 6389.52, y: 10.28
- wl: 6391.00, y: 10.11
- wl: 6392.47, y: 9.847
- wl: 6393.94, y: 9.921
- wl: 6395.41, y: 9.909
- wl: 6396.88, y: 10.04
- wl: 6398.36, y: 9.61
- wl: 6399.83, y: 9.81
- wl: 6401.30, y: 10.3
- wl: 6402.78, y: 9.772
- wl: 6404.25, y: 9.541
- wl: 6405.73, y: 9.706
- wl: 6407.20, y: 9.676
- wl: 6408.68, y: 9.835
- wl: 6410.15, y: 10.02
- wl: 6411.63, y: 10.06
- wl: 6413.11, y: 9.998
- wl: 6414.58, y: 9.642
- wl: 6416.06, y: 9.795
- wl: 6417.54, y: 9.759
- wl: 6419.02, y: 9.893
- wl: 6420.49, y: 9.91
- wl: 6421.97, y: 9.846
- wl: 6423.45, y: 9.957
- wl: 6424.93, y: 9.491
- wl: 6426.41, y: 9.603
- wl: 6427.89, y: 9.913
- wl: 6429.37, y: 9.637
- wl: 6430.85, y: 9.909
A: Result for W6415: 9.82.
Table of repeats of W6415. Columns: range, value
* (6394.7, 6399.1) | 9.85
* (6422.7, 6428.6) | 9.74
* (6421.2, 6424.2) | 9.89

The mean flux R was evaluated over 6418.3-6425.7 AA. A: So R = 9.82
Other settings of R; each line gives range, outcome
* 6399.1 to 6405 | 9.85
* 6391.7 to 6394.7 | 9.91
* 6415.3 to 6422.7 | 9.84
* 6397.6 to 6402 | 9.9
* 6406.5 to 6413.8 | 9.91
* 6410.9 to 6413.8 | 10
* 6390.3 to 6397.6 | 9.98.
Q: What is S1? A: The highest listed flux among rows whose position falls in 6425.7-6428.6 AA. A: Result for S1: 9.913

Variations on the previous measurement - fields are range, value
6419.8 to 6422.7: 9.91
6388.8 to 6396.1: 10.28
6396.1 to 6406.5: 10.3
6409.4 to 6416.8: 10.06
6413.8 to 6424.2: 9.957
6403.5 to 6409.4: 9.835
